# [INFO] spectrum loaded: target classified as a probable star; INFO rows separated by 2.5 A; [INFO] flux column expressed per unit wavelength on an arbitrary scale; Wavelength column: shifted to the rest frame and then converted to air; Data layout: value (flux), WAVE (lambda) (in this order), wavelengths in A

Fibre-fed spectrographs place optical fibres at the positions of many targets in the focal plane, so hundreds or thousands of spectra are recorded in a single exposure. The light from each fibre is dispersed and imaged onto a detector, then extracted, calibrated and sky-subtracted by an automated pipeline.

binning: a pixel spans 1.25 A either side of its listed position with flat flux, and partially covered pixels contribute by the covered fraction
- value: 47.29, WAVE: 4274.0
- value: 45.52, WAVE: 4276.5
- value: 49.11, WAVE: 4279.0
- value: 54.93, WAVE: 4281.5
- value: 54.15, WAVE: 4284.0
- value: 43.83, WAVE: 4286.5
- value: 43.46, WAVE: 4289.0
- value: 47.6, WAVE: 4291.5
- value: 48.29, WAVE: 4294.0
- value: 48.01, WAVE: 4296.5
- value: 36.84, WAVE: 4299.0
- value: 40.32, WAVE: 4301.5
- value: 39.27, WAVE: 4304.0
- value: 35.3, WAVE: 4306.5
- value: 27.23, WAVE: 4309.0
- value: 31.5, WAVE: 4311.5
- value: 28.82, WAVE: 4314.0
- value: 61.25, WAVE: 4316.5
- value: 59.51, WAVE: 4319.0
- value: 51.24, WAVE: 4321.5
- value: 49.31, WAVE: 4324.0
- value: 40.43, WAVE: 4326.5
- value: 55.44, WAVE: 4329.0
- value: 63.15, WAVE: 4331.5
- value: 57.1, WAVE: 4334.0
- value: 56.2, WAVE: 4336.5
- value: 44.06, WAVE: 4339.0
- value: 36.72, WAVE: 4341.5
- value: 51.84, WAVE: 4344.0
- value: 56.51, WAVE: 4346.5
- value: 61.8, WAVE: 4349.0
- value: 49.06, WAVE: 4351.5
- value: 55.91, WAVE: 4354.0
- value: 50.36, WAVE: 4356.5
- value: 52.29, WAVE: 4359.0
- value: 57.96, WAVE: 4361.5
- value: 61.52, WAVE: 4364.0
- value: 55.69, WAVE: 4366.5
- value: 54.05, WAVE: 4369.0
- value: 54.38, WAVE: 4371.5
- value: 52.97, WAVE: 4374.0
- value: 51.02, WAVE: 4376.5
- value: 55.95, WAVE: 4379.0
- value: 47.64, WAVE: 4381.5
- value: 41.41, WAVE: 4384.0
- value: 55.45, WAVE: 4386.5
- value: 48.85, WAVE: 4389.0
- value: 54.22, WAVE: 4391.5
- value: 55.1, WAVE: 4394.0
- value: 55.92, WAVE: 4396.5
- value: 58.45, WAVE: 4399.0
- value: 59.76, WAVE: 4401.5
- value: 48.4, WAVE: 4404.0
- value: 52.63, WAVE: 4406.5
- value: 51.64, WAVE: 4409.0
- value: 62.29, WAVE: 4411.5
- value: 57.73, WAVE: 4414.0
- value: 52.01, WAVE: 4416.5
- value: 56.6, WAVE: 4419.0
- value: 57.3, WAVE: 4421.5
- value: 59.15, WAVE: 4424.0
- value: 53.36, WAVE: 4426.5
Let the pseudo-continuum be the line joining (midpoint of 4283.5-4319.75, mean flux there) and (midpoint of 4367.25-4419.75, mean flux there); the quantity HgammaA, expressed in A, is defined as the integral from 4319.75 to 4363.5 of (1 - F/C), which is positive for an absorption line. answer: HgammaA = -4.8 A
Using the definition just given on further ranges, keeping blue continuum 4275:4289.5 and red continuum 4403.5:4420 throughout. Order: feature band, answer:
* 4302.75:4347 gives 3.5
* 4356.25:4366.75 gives -0.7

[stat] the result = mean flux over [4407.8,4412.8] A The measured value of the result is 57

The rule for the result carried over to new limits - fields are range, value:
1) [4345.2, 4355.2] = 55.8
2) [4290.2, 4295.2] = 47.9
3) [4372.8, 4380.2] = 53.3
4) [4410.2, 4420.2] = 57.1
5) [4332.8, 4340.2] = 52.5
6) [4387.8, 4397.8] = 53.6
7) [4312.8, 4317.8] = 45.3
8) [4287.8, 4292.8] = 45.6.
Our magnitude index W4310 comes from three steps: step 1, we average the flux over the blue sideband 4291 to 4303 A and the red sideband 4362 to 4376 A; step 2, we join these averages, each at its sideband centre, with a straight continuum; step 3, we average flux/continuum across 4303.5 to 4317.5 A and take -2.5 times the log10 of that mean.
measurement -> 0.249 mag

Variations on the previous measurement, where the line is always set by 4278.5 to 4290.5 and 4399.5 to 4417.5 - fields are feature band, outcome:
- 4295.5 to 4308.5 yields 0.27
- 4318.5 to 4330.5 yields 0.00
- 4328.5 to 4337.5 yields -0.13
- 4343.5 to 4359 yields -0.04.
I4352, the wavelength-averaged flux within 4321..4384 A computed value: 52.7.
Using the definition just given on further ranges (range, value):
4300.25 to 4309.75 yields 36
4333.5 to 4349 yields 51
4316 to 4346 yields 52.1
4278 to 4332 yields 45.6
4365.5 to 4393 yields 52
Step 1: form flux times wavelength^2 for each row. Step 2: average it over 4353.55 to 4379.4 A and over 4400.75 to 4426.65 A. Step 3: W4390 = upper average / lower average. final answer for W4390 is 1.04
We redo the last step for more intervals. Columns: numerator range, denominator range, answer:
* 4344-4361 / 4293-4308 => 1.36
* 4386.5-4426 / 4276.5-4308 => 1.30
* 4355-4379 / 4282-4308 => 1.29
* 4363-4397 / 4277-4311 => 1.27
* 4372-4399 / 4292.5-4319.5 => 1.32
